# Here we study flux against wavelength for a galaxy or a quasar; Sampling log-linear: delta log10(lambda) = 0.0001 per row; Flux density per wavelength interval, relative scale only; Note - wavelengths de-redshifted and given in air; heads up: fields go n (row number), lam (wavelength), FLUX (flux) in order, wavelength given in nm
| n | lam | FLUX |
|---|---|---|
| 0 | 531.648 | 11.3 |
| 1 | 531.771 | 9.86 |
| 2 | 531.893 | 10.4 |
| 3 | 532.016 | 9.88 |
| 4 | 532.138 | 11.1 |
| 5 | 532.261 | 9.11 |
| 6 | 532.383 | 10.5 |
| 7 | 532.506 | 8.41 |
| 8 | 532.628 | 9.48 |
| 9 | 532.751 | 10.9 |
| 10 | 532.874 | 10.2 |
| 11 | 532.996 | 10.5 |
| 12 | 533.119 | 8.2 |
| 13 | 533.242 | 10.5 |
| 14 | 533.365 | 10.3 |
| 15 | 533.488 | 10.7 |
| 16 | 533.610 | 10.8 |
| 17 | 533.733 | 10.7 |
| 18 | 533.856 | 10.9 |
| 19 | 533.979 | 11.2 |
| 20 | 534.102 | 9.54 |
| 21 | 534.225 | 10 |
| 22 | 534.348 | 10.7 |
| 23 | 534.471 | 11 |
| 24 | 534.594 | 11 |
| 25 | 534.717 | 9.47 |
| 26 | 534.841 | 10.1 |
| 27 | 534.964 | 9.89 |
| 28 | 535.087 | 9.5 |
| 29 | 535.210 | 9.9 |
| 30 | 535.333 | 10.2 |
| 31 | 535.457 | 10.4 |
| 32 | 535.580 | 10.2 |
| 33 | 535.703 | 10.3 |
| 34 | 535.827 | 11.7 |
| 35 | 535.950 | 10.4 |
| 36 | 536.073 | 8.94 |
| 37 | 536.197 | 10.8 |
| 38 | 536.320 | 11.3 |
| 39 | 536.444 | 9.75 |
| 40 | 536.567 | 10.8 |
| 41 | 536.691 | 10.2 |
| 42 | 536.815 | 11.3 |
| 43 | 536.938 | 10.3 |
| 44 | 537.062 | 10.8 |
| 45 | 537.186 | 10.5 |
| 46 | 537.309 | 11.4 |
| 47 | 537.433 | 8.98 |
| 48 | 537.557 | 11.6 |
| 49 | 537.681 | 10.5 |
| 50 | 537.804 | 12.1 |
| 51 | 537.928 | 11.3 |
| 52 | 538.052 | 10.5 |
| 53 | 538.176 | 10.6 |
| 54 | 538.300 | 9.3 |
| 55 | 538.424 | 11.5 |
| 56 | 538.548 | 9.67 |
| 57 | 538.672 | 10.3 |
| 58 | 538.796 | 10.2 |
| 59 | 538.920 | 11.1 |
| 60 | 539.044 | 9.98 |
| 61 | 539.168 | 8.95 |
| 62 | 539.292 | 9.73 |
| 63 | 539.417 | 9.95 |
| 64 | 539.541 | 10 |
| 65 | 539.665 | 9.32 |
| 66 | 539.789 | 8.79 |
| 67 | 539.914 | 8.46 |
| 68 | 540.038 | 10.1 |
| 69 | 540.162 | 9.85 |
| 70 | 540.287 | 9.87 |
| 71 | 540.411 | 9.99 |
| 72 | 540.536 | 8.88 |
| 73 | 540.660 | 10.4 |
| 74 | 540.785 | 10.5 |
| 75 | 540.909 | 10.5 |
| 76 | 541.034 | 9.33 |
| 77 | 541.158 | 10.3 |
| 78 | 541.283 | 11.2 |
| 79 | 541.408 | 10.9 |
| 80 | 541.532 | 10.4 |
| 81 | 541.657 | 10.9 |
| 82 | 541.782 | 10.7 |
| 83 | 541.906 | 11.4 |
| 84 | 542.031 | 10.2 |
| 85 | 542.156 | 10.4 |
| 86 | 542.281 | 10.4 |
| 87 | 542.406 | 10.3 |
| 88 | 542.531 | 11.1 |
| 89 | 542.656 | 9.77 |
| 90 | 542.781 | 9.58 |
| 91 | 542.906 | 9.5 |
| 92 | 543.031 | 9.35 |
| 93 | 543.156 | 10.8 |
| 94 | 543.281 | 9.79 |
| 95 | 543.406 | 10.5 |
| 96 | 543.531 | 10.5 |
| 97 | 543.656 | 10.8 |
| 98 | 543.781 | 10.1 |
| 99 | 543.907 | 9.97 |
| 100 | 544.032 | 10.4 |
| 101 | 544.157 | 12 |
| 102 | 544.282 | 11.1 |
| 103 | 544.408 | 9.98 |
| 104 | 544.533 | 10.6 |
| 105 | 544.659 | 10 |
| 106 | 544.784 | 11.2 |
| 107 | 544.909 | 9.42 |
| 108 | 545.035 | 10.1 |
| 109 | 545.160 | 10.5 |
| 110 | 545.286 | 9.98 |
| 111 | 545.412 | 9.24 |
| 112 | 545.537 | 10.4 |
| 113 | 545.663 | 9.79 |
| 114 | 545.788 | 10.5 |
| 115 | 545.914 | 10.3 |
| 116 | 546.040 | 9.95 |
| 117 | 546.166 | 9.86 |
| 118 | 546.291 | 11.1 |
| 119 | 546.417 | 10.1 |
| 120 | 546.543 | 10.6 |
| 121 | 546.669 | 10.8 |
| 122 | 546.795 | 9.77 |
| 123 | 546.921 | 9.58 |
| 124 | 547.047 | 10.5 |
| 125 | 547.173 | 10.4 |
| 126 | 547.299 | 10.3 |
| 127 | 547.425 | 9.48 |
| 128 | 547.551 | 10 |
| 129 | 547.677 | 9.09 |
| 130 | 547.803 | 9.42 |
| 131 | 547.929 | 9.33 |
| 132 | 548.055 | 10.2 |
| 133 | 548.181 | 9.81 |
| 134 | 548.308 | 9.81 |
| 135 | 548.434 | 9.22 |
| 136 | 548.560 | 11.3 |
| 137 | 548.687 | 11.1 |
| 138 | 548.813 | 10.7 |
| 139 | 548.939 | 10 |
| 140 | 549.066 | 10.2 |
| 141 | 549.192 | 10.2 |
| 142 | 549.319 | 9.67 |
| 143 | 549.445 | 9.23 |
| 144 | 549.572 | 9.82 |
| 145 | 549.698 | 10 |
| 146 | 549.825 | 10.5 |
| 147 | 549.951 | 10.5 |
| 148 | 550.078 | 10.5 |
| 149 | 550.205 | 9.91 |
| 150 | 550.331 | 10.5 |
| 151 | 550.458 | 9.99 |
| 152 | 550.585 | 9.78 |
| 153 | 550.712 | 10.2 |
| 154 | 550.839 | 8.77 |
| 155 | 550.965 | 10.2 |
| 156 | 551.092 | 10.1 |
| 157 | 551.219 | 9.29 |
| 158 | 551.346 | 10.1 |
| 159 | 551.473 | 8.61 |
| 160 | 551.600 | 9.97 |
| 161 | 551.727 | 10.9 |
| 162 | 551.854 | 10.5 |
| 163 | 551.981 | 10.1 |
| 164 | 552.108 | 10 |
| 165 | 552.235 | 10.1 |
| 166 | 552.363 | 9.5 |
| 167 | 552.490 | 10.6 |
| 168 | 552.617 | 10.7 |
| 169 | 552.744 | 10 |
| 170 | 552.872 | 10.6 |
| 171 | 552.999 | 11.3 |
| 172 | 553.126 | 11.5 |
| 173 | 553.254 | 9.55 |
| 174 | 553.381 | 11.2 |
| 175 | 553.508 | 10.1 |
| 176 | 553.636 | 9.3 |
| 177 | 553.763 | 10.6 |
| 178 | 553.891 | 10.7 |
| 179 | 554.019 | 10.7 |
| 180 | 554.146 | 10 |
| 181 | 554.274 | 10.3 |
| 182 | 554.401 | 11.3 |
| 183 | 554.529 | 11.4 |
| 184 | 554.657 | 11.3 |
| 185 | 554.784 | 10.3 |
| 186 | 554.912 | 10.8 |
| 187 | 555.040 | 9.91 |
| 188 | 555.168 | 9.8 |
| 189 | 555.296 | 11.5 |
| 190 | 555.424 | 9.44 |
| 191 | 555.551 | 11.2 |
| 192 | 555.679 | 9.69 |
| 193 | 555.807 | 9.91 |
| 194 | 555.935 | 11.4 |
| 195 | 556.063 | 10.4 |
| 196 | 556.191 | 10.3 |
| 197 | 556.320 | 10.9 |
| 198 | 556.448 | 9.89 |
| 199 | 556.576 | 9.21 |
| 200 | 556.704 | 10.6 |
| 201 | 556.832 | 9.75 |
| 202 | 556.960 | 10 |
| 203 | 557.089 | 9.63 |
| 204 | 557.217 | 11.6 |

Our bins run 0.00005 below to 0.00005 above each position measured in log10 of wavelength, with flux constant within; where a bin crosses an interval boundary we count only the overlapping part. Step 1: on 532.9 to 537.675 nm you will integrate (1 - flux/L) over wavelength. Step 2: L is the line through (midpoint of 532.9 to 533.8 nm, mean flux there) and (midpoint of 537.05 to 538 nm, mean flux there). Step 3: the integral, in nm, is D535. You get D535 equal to 0.07 nm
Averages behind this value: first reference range 10.3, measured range 10.4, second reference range 10.9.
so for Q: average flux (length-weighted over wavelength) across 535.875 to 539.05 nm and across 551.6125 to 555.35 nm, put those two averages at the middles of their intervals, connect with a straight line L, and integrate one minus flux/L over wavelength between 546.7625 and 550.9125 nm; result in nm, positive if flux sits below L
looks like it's 0.20 nm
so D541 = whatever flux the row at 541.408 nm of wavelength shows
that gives 10.9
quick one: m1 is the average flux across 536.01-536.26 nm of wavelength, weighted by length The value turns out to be 9.9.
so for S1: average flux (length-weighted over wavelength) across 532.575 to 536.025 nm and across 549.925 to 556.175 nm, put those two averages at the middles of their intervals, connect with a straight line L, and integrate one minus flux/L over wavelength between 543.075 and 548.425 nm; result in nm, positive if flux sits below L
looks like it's 0.07 nm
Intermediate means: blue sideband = 10.3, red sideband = 10.3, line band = 10.2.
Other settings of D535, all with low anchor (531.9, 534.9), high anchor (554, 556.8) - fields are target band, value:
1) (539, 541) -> 0.12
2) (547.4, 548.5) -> 0.08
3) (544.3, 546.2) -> 0.04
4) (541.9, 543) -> 0.01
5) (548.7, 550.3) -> 0.04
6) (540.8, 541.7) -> -0.02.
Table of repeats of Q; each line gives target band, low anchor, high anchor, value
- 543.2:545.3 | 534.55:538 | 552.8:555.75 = 0.02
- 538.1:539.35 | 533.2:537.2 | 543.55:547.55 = 0.03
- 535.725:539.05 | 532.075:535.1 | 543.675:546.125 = -0.12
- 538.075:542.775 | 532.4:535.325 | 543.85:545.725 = 0.06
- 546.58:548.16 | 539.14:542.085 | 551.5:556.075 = 0.05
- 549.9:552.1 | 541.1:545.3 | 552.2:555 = 0.11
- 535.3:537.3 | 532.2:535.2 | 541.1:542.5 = -0.04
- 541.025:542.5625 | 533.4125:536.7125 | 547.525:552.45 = -0.06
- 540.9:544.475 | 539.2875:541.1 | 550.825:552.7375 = -0.24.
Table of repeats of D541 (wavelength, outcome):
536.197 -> 10.8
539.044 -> 9.98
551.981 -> 10.1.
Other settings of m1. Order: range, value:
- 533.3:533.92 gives 10.7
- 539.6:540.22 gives 9.31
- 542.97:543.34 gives 9.99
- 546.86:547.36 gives 10.2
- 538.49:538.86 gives 10.1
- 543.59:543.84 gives 10.5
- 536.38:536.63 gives 10.3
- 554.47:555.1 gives 10.7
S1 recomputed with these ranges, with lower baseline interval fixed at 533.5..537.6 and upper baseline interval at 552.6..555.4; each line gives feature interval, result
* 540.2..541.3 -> 0.04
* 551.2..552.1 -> 0.05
